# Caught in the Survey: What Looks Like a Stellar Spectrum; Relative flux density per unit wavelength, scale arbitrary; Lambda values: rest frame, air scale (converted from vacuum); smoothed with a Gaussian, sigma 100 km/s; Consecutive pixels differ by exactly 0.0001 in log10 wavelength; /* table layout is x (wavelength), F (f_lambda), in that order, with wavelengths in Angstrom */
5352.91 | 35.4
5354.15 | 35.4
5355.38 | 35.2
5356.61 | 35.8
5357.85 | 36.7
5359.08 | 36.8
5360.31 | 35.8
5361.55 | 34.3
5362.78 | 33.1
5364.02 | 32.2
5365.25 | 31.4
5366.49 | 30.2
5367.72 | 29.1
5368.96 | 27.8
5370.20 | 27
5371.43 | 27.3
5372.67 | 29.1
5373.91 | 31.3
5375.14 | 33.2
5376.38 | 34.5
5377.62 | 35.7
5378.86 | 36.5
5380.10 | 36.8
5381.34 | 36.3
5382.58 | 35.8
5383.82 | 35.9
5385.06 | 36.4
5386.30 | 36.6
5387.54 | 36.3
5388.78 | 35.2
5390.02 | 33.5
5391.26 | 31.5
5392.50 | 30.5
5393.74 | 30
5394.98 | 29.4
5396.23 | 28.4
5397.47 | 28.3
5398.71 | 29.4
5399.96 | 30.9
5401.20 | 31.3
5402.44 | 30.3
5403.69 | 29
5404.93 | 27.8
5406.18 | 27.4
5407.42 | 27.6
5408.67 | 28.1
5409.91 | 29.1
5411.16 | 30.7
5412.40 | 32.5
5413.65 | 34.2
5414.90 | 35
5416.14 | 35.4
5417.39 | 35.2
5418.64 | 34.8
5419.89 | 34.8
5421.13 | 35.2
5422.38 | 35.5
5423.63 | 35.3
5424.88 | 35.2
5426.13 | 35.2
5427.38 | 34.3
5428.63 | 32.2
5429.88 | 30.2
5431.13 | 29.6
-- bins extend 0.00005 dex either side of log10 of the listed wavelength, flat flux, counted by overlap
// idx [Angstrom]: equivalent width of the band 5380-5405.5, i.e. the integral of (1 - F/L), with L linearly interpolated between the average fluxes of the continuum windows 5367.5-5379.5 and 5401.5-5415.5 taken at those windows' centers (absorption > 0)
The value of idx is -1.3 Angstrom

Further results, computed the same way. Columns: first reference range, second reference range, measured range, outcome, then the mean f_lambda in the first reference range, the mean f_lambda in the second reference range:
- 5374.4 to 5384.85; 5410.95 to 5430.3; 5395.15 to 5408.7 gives 2.27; 35.6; 34.2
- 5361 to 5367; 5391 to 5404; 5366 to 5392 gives -1.67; 32.3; 29.9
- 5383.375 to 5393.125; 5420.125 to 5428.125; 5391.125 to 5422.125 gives 3.27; 34.5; 35.1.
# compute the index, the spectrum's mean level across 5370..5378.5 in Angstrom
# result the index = 31.5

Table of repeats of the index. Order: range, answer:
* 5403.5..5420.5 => 31.6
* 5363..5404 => 32.1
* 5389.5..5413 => 29.8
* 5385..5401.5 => 31.8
